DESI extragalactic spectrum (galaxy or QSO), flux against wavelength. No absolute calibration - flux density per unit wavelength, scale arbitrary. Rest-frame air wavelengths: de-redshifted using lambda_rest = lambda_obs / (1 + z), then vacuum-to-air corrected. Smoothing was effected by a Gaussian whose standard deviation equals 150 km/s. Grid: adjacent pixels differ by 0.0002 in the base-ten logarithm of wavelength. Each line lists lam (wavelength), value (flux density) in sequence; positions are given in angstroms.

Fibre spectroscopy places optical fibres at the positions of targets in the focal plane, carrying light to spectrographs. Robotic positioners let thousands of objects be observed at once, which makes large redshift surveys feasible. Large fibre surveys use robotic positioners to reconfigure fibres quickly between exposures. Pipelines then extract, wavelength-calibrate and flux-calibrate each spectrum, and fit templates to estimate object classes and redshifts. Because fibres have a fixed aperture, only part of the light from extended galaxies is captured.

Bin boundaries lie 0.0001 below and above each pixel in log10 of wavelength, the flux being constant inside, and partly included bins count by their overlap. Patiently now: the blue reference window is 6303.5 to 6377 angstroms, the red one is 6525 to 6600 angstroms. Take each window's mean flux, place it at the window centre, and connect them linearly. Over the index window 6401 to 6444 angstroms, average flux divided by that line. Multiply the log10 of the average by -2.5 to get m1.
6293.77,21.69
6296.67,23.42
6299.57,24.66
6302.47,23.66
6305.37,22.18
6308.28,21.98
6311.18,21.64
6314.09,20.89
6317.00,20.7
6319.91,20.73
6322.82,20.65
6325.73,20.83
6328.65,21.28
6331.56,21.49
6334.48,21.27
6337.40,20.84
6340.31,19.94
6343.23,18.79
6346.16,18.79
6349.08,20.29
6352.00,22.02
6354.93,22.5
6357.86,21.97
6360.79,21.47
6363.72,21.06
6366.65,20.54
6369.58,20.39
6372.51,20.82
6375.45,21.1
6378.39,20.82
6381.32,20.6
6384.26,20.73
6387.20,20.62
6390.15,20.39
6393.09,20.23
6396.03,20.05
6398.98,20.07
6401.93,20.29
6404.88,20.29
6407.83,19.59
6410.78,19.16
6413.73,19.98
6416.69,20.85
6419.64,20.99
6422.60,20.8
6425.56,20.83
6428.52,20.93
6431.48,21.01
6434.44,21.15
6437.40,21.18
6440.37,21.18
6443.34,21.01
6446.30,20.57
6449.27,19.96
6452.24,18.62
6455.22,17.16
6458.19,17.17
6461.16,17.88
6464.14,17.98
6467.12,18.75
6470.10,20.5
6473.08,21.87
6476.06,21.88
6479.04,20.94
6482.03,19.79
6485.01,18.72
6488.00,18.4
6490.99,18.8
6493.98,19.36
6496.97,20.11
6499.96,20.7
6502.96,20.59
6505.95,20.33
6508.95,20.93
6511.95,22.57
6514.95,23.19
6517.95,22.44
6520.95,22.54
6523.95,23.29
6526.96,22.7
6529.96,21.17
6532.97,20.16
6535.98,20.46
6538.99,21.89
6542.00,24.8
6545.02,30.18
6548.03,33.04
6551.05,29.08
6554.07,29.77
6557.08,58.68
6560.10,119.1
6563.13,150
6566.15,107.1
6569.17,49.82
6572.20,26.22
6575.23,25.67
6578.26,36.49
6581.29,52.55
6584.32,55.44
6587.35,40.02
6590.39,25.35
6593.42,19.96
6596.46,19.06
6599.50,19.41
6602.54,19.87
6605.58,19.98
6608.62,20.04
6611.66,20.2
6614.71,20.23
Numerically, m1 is 0.37 mag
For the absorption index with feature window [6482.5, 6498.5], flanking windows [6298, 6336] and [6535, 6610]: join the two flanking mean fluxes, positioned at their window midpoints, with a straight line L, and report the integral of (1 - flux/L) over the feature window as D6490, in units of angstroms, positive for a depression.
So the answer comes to 7.4 angstroms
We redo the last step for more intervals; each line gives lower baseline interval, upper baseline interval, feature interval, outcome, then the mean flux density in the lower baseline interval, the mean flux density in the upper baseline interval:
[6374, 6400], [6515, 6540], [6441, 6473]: 3.1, 20.5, 21.9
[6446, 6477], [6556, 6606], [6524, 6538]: 5.9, 19.2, 50.2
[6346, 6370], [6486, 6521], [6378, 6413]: 1.4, 21.2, 20.7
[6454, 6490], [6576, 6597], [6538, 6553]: 1.0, 19.3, 36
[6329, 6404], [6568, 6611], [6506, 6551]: 6.7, 20.7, 30.3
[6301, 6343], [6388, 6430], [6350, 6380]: -0.7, 21.2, 20.3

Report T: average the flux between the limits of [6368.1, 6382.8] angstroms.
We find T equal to 20.8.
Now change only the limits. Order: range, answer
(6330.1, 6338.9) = 21.2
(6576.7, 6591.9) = 41.9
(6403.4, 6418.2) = 20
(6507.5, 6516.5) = 22.2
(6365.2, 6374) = 20.6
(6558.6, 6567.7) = 125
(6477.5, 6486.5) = 19.8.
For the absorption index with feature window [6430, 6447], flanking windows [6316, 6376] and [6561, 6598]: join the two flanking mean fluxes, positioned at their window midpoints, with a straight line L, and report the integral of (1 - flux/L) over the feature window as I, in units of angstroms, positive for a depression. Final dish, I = 6.2 angstroms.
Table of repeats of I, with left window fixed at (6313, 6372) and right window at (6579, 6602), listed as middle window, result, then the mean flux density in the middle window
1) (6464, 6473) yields 2.4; 19.7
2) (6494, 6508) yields 4.0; 20.3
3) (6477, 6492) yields 4.4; 19.4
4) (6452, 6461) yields 3.0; 17.5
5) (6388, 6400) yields 1.6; 20.2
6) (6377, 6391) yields 1.3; 20.6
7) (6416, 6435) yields 3.0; 20.9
